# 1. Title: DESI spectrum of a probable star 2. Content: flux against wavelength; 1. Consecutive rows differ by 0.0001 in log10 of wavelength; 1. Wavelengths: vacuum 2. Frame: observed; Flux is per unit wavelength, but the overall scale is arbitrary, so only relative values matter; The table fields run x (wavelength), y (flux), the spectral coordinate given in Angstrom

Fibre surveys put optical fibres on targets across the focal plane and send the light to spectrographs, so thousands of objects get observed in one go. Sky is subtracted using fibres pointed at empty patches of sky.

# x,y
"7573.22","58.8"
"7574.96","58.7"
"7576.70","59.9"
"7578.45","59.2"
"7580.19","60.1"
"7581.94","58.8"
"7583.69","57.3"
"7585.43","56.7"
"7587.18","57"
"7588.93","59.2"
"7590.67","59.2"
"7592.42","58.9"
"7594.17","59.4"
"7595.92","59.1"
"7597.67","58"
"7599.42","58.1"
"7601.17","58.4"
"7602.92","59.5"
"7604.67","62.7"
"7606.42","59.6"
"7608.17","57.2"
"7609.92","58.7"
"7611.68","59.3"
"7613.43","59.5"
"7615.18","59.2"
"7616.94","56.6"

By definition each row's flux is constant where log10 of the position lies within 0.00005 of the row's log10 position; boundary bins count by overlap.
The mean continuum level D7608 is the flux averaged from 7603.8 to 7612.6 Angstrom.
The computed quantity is 59.5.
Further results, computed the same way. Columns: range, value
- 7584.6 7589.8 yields 57.6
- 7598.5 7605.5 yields 59.7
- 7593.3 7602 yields 58.6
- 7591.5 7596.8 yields 59.1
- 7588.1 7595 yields 59.2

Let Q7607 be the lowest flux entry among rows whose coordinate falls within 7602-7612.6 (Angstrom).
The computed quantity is 57.2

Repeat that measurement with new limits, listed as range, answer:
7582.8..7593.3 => 56.7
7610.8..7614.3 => 59.3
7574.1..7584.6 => 57.3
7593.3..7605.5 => 58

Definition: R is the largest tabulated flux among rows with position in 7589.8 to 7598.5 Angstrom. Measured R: 59.4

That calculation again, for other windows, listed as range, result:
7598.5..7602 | 58.4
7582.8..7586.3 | 57.3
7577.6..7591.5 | 60.1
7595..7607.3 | 62.7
